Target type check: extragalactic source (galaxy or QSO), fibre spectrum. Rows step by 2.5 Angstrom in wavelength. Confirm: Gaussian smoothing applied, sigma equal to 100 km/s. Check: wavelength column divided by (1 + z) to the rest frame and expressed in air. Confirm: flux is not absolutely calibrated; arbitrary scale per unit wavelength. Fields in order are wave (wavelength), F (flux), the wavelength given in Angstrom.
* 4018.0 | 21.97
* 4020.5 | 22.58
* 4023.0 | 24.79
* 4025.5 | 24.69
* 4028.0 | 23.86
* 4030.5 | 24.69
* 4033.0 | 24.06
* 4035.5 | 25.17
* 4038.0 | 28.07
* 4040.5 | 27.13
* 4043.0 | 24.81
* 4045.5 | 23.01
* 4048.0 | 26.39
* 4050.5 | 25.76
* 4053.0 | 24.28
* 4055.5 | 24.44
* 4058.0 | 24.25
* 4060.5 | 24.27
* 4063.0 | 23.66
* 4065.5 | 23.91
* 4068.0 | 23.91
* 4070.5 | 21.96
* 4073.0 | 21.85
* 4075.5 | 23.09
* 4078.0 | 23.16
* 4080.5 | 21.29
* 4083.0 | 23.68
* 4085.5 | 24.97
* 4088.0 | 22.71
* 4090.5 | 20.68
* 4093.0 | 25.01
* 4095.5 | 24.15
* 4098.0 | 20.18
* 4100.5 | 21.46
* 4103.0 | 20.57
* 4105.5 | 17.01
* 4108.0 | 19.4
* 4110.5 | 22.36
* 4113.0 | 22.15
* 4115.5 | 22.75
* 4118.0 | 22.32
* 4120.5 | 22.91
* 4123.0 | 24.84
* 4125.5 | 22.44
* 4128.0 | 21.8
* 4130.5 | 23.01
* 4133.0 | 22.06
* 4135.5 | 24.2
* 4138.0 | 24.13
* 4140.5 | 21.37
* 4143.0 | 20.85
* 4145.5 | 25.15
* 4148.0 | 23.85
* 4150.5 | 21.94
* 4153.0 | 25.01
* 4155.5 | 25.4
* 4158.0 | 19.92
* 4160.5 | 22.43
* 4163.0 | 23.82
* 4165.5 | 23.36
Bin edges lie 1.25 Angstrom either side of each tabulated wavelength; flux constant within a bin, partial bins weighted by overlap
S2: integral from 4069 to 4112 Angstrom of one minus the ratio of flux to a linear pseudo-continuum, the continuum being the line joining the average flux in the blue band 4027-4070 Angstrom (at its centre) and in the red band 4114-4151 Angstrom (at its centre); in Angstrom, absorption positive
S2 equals 3.36 Angstrom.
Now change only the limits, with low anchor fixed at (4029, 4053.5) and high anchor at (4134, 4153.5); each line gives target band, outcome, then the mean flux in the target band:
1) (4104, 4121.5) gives 1.93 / 21.2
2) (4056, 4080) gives 1.44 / 23.3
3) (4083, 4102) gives 1.19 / 22.8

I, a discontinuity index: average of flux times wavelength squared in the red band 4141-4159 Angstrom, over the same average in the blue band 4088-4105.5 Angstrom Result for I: 1.09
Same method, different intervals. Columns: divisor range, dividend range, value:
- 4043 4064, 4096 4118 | 0.88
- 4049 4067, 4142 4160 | 0.99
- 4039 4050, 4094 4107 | 0.84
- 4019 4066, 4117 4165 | 0.98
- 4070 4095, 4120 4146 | 1.03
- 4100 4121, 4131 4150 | 1.11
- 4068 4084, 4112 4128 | 1.03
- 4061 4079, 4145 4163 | 1.05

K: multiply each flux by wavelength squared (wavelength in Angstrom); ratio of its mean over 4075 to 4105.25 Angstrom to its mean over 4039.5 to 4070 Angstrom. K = 0.93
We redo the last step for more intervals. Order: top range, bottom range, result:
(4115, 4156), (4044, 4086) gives 1.01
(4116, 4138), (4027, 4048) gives 0.95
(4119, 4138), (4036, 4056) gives 0.94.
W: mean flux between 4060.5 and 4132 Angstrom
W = 22.4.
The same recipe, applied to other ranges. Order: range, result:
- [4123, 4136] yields 22.8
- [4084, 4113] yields 21.7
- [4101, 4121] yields 21.1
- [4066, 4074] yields 22.7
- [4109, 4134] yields 22.6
